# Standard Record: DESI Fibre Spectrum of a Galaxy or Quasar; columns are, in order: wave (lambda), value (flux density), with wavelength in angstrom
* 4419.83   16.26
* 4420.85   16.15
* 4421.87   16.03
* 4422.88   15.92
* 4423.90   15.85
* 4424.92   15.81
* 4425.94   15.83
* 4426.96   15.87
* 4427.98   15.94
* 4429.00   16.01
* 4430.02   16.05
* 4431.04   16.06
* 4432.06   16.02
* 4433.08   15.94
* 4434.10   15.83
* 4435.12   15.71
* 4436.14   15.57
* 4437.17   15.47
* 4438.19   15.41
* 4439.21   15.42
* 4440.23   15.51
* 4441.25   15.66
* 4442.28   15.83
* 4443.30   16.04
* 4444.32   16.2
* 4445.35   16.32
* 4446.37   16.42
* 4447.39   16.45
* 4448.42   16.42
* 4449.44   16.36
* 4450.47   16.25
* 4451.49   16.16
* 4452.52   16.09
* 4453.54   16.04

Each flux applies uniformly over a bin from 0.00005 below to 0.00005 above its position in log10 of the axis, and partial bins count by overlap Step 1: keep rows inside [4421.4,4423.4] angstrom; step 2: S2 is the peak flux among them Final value 16.03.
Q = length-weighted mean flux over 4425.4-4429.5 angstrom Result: 15.9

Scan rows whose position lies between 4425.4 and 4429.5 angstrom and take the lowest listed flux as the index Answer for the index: 15.83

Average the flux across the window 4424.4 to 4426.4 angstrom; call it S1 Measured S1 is 15.8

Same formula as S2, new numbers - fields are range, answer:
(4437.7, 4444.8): 16.2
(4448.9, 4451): 16.36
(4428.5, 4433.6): 16.06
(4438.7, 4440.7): 15.51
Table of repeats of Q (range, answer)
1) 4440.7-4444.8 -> 15.9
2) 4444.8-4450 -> 16.4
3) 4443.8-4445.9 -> 16.3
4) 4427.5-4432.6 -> 16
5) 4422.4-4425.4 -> 15.8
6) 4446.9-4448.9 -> 16.4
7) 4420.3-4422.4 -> 16.1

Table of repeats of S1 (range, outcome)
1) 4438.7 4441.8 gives 15.5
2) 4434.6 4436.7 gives 15.6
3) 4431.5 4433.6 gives 16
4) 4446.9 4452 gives 16.3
